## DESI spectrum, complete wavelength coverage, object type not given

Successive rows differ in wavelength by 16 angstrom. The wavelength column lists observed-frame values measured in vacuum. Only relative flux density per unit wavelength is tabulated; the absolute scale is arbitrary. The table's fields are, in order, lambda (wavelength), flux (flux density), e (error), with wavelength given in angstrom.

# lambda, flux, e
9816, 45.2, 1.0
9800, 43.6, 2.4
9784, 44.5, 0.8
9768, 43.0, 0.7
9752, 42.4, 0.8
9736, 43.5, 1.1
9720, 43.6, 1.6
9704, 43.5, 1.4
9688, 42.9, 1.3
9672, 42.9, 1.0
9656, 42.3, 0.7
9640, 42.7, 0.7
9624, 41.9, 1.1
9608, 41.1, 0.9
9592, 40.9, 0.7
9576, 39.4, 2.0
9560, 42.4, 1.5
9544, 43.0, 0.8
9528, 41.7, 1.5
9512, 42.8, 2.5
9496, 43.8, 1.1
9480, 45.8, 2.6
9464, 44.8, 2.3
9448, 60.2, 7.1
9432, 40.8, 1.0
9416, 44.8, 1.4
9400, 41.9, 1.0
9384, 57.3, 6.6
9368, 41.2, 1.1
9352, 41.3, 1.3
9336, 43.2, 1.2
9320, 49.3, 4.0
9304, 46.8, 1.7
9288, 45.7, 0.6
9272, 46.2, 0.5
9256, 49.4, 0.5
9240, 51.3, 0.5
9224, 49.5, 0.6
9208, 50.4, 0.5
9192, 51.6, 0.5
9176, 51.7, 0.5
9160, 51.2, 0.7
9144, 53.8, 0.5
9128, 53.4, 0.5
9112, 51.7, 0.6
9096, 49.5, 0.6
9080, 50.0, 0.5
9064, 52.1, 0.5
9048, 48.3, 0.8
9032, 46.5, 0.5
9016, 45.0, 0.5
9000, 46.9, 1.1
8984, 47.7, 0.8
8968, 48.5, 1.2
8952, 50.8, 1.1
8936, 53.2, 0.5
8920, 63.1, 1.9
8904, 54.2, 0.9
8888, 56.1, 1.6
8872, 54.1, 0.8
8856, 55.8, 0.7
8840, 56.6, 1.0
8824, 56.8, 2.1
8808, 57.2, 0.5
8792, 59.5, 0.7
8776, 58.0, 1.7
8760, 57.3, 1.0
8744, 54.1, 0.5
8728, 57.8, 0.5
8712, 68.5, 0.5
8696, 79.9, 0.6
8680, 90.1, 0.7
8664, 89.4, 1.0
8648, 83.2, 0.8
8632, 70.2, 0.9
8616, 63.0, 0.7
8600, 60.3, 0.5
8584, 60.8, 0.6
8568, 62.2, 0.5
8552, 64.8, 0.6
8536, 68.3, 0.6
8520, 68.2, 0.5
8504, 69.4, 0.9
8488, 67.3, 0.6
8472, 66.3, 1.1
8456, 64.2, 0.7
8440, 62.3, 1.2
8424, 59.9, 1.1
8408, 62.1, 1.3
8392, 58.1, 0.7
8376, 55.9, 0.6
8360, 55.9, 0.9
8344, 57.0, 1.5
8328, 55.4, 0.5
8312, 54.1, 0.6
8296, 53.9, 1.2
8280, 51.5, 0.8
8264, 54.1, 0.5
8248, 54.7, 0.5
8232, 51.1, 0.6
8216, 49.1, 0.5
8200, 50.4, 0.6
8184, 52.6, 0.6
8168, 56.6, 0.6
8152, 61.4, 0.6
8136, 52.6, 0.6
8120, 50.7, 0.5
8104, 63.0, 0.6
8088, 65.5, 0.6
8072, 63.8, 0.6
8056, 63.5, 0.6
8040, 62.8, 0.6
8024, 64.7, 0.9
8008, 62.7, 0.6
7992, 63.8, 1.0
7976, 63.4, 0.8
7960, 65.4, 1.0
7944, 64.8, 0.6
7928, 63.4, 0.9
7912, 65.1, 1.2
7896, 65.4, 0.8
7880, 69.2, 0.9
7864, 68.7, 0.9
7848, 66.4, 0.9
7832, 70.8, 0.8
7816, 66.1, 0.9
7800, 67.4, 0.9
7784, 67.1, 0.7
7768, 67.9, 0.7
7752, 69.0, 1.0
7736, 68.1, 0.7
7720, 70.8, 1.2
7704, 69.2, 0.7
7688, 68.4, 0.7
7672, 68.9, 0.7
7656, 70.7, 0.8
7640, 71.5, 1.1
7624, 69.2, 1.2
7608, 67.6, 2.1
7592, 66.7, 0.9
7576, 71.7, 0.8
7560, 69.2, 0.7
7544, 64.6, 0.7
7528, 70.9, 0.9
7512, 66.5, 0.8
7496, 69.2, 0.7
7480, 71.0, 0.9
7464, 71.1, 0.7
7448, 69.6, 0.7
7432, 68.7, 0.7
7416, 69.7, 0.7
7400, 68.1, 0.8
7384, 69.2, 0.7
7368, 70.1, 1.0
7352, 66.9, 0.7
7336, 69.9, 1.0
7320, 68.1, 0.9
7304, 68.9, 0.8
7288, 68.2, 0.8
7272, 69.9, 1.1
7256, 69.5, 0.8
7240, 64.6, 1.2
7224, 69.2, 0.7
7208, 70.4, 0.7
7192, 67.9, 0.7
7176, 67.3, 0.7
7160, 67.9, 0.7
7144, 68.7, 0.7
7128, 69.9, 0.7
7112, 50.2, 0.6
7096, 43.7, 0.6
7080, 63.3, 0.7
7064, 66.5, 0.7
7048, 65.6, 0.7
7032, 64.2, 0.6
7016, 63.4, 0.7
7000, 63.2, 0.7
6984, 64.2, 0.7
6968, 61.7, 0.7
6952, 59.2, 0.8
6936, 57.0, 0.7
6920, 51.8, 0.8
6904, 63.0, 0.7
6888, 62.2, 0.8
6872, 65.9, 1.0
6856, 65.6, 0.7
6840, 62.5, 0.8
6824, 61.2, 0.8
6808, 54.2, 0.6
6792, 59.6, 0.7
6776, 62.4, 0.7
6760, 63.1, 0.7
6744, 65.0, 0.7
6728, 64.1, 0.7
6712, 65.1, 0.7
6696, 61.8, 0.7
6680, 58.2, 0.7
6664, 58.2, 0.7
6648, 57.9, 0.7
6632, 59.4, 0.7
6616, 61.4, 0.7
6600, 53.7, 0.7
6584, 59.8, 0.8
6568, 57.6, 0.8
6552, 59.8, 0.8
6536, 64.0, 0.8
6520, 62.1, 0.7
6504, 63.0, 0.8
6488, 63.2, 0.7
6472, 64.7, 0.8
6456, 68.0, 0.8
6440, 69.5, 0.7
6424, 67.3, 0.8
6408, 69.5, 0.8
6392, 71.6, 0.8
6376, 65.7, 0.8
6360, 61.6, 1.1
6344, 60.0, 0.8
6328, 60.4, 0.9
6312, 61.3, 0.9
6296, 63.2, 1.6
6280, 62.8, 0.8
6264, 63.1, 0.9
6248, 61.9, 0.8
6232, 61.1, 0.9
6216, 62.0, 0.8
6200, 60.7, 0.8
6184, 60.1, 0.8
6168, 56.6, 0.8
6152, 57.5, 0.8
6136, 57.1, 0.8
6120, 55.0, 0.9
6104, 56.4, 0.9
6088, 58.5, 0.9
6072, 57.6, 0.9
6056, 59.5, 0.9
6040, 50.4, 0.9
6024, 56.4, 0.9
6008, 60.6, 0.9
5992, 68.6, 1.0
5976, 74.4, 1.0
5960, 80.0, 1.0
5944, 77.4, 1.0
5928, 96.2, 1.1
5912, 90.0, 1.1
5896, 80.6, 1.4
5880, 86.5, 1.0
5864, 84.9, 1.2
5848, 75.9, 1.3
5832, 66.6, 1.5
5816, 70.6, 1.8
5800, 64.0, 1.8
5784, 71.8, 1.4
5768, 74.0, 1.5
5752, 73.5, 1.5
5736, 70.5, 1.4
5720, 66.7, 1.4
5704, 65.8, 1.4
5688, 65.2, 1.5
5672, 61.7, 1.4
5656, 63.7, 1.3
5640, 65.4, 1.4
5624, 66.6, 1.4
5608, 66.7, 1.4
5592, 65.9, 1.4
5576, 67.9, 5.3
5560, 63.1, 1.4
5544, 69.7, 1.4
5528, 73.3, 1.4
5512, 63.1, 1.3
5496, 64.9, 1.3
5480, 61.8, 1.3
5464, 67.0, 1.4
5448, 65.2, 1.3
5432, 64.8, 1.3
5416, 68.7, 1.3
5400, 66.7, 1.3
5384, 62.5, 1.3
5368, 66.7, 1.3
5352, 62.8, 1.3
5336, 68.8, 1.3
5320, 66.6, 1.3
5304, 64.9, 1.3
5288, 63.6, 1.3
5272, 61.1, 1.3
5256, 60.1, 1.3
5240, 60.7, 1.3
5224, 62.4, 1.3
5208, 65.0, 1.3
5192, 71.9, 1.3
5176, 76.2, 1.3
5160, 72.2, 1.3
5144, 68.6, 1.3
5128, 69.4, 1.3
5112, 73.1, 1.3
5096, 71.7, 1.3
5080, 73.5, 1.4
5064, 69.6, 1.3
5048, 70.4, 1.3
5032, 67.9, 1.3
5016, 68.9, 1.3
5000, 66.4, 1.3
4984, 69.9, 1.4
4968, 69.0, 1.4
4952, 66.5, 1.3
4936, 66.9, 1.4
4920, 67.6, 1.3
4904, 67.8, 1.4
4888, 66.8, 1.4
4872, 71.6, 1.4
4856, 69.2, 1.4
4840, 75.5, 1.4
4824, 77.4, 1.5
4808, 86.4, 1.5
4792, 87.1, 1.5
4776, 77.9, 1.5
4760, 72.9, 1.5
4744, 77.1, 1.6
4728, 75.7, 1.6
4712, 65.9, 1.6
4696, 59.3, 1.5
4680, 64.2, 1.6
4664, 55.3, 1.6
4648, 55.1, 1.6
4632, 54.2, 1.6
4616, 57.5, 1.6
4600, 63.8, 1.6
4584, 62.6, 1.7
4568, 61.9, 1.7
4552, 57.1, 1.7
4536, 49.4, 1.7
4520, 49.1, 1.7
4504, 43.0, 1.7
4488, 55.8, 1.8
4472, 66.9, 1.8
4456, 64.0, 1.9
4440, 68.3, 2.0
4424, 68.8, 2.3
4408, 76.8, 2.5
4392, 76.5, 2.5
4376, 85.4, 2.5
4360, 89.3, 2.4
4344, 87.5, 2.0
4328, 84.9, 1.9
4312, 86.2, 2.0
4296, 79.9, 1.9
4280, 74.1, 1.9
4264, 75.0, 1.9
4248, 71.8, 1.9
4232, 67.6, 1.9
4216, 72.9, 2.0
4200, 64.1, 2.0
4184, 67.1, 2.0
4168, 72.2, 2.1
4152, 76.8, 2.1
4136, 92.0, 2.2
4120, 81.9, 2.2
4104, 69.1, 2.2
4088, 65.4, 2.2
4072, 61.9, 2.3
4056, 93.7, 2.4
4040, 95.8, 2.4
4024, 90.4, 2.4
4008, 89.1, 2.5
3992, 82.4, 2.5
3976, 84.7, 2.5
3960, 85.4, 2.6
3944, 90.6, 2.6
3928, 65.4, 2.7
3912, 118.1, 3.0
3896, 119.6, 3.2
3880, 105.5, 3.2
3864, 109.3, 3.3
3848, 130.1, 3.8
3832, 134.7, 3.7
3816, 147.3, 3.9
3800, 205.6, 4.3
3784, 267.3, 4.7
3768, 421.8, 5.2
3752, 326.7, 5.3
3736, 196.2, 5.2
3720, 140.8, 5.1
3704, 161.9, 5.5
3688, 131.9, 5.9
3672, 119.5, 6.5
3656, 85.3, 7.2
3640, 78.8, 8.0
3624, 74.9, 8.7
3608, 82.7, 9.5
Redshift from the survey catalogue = 2.09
